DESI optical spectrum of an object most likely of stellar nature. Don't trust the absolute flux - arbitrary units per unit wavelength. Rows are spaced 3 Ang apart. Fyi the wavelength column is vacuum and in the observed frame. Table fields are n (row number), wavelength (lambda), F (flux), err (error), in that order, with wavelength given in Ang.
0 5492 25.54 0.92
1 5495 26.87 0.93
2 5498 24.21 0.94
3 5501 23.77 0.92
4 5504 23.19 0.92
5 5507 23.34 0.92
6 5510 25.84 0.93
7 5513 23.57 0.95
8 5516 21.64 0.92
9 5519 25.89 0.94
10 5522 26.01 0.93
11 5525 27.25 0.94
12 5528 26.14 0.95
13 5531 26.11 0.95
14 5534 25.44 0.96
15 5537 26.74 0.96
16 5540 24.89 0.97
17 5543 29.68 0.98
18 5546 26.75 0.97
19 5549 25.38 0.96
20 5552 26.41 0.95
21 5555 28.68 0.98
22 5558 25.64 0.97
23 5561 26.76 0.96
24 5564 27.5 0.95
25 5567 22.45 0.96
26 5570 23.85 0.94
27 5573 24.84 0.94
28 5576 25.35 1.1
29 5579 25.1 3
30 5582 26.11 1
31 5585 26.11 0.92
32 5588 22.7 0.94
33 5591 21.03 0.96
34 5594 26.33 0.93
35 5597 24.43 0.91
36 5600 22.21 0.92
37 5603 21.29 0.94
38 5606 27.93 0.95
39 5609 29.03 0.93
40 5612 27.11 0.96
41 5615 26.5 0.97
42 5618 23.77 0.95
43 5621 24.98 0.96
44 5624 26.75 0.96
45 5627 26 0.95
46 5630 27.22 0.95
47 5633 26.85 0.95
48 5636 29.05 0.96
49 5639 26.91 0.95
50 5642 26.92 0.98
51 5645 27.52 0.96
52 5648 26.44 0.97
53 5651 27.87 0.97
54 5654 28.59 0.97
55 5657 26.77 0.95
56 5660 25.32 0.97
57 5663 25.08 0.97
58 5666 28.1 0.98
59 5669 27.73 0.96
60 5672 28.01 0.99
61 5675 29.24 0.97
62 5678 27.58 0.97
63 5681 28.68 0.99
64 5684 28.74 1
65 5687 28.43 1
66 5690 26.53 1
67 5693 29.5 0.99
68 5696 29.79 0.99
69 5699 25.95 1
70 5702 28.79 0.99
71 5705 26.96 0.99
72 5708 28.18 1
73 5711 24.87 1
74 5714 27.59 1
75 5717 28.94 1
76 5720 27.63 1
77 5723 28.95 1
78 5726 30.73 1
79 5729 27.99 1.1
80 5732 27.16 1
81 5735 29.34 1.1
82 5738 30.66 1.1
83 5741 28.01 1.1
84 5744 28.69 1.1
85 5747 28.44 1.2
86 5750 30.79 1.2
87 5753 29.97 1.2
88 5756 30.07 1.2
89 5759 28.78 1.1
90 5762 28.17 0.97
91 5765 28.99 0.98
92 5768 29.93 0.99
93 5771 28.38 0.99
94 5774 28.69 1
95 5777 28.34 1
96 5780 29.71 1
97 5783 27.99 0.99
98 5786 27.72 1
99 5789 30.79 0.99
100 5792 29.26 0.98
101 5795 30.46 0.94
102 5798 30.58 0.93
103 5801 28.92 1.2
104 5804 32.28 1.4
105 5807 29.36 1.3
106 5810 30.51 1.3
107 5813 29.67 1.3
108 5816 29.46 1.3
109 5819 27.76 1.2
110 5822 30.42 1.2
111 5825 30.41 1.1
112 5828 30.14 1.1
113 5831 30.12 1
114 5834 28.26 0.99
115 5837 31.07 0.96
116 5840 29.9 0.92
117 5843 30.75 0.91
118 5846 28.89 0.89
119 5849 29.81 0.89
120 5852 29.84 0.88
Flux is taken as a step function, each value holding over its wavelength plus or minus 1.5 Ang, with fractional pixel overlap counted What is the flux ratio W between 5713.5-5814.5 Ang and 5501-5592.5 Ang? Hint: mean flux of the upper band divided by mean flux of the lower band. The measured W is 1.15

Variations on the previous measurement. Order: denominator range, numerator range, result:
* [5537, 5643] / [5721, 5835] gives 1.14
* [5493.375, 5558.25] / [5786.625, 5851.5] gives 1.17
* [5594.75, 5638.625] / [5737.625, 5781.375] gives 1.12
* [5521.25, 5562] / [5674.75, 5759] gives 1.07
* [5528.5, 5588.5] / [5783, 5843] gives 1.15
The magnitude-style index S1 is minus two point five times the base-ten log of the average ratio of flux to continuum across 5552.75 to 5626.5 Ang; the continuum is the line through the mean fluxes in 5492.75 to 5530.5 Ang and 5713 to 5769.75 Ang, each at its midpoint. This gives 0.04 mag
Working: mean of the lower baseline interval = 24.9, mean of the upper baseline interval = 29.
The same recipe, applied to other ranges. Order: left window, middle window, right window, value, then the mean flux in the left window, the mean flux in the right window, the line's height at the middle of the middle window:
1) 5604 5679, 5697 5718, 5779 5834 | 0.030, 27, 29.7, 28.1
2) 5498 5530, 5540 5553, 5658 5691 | -0.066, 24.7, 27.6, 25.3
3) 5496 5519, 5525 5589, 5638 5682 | -0.039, 23.9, 27.4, 25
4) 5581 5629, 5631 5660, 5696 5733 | -0.047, 25.2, 27.9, 26.2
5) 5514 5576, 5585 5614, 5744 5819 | 0.081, 25.9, 29.4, 26.7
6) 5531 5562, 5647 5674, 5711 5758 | 0.032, 26.6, 28.9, 28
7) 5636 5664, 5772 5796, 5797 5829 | 0.013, 27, 29.9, 29.4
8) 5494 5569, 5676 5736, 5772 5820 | 0.001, 25.6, 29.5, 28.2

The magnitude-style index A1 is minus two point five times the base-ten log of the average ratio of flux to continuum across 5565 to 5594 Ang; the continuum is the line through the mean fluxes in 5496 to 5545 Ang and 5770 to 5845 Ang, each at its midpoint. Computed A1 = 0.078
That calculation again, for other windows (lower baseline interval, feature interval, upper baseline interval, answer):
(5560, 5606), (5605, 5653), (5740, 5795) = -0.054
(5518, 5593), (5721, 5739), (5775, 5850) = -0.024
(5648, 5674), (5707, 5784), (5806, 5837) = -0.009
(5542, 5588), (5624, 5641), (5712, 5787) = -0.007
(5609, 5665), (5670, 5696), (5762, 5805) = -0.033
